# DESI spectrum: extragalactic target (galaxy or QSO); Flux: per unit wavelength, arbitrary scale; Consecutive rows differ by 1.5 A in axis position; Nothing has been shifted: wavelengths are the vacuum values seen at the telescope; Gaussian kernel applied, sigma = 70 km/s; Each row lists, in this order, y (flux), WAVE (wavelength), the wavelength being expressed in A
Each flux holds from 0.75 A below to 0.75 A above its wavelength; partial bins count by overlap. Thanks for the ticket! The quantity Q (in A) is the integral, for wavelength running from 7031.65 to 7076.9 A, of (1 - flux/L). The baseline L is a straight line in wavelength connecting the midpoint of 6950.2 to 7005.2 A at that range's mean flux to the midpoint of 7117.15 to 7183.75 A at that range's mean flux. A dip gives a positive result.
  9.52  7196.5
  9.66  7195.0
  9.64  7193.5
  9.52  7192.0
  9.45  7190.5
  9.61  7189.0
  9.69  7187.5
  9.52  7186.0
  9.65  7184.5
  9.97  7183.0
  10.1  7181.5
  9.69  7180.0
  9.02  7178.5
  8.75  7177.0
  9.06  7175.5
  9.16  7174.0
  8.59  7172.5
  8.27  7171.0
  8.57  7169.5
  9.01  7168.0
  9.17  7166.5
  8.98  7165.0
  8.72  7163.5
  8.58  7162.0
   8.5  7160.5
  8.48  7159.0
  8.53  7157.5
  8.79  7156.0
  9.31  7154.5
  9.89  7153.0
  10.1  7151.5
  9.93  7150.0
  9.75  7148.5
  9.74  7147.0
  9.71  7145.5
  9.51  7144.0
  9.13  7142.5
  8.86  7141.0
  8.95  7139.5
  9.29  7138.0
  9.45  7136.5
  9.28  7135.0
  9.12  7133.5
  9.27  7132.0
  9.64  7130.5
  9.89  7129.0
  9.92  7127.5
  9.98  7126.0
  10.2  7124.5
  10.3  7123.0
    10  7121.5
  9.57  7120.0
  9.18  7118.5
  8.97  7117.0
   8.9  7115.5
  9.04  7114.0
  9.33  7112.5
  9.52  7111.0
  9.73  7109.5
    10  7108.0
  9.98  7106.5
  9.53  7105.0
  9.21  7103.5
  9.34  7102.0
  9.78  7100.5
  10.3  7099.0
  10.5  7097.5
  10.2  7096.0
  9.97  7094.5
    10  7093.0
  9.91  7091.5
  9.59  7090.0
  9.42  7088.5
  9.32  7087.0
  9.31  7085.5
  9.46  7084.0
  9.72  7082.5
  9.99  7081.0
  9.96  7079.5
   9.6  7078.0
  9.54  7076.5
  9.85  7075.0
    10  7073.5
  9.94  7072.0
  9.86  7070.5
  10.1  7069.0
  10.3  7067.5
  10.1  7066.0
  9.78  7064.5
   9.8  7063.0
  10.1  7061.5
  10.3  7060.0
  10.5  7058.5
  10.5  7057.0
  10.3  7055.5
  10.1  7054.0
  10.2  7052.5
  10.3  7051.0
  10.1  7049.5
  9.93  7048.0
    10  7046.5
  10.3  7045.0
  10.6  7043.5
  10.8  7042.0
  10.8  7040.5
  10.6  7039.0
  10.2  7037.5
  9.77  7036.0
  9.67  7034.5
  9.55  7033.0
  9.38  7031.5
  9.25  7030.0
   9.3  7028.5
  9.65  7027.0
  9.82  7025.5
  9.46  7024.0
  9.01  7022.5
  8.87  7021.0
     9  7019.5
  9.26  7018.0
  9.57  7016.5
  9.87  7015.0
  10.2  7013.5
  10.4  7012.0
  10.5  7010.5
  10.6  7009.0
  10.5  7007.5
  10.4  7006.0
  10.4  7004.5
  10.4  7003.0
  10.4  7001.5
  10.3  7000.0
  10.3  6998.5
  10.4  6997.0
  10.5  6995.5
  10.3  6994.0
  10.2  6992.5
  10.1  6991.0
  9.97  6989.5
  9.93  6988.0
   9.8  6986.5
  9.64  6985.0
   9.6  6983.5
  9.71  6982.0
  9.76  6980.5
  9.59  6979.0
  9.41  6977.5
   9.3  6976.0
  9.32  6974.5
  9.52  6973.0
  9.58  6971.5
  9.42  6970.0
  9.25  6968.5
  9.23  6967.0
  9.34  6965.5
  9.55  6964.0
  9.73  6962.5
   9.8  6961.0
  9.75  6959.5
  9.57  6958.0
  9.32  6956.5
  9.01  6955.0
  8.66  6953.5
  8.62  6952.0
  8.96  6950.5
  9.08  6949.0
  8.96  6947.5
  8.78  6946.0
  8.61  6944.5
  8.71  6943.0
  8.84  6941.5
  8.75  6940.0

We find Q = -2.8 A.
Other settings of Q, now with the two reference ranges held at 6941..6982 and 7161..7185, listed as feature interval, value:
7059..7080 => -1.8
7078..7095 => -1.0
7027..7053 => -2.4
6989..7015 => -3.1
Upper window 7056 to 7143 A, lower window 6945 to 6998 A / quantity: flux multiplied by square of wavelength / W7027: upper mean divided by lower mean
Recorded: 1.1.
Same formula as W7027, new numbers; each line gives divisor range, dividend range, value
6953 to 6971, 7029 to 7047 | 1.09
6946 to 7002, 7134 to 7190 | 1.01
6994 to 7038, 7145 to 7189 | 0.97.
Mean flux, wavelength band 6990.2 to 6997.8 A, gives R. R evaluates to 10.3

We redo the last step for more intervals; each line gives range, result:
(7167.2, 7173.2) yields 8.61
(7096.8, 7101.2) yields 10.2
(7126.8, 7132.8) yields 9.67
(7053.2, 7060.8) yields 10.3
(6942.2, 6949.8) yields 8.83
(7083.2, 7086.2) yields 9.39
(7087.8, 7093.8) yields 9.73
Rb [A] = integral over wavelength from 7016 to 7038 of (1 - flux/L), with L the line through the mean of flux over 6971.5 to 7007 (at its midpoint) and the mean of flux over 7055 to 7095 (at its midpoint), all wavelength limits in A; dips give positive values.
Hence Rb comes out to 1.1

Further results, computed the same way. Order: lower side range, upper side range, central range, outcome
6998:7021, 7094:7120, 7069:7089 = 0.09 A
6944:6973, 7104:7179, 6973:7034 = -3.90 A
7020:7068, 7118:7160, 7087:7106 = -0.18 A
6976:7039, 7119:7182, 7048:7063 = -0.84 A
